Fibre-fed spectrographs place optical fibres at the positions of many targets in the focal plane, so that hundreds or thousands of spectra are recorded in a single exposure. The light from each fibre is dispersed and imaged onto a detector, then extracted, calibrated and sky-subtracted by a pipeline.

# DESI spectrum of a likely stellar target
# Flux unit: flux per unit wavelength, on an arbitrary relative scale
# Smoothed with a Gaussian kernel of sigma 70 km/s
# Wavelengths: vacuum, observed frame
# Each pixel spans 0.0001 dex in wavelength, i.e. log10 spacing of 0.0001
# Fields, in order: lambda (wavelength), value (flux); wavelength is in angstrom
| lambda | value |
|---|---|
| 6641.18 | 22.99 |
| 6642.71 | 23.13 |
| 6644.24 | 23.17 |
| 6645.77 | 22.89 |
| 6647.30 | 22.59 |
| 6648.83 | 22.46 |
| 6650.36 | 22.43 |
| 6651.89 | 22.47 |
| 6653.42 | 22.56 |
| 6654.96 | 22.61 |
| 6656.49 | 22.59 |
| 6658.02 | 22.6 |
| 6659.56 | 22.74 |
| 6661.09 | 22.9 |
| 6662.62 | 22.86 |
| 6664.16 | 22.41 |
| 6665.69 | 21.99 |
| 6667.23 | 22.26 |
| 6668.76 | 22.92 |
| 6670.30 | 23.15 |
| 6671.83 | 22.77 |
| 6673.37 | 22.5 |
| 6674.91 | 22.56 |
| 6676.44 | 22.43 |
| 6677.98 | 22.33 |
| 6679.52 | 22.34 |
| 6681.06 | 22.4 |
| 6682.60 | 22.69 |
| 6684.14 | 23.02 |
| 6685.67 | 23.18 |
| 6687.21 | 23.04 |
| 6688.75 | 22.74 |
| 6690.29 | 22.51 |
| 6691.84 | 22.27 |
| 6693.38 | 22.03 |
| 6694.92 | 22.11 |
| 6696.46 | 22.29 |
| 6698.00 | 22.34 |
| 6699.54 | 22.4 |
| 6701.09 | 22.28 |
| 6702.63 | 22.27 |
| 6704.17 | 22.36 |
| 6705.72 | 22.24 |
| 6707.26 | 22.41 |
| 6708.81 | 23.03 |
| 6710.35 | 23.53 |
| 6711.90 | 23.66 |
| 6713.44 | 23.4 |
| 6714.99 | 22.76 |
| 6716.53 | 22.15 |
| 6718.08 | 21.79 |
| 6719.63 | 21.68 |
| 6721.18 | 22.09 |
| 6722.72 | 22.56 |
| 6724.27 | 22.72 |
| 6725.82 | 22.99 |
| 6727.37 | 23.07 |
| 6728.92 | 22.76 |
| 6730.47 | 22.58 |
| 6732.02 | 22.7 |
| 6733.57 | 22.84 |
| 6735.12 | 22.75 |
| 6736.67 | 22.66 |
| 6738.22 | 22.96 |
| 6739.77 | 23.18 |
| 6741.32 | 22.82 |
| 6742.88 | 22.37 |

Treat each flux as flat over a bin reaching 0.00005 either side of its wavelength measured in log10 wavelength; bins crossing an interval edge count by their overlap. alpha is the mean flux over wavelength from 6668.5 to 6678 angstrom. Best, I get 22.7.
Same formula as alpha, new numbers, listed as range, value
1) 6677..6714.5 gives 22.6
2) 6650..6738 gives 22.6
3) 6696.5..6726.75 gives 22.6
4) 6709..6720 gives 22.8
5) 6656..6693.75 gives 22.6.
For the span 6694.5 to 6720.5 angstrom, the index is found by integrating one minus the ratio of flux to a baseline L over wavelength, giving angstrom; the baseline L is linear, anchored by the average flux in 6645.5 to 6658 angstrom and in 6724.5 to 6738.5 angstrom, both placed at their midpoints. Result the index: 0.2 angstrom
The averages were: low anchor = 22.6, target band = 22.5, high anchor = 22.8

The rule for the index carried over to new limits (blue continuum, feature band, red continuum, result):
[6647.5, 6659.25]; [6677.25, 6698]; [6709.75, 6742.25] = 0.1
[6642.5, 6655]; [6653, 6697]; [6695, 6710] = 0.0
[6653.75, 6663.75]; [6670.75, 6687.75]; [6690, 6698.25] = -0.2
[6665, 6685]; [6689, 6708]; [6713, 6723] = 0.1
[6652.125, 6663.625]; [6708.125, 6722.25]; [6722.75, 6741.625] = 0.1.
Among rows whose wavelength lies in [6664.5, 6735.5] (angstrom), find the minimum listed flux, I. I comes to 21.68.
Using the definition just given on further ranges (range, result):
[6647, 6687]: 21.99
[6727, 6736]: 22.58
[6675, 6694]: 22.03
